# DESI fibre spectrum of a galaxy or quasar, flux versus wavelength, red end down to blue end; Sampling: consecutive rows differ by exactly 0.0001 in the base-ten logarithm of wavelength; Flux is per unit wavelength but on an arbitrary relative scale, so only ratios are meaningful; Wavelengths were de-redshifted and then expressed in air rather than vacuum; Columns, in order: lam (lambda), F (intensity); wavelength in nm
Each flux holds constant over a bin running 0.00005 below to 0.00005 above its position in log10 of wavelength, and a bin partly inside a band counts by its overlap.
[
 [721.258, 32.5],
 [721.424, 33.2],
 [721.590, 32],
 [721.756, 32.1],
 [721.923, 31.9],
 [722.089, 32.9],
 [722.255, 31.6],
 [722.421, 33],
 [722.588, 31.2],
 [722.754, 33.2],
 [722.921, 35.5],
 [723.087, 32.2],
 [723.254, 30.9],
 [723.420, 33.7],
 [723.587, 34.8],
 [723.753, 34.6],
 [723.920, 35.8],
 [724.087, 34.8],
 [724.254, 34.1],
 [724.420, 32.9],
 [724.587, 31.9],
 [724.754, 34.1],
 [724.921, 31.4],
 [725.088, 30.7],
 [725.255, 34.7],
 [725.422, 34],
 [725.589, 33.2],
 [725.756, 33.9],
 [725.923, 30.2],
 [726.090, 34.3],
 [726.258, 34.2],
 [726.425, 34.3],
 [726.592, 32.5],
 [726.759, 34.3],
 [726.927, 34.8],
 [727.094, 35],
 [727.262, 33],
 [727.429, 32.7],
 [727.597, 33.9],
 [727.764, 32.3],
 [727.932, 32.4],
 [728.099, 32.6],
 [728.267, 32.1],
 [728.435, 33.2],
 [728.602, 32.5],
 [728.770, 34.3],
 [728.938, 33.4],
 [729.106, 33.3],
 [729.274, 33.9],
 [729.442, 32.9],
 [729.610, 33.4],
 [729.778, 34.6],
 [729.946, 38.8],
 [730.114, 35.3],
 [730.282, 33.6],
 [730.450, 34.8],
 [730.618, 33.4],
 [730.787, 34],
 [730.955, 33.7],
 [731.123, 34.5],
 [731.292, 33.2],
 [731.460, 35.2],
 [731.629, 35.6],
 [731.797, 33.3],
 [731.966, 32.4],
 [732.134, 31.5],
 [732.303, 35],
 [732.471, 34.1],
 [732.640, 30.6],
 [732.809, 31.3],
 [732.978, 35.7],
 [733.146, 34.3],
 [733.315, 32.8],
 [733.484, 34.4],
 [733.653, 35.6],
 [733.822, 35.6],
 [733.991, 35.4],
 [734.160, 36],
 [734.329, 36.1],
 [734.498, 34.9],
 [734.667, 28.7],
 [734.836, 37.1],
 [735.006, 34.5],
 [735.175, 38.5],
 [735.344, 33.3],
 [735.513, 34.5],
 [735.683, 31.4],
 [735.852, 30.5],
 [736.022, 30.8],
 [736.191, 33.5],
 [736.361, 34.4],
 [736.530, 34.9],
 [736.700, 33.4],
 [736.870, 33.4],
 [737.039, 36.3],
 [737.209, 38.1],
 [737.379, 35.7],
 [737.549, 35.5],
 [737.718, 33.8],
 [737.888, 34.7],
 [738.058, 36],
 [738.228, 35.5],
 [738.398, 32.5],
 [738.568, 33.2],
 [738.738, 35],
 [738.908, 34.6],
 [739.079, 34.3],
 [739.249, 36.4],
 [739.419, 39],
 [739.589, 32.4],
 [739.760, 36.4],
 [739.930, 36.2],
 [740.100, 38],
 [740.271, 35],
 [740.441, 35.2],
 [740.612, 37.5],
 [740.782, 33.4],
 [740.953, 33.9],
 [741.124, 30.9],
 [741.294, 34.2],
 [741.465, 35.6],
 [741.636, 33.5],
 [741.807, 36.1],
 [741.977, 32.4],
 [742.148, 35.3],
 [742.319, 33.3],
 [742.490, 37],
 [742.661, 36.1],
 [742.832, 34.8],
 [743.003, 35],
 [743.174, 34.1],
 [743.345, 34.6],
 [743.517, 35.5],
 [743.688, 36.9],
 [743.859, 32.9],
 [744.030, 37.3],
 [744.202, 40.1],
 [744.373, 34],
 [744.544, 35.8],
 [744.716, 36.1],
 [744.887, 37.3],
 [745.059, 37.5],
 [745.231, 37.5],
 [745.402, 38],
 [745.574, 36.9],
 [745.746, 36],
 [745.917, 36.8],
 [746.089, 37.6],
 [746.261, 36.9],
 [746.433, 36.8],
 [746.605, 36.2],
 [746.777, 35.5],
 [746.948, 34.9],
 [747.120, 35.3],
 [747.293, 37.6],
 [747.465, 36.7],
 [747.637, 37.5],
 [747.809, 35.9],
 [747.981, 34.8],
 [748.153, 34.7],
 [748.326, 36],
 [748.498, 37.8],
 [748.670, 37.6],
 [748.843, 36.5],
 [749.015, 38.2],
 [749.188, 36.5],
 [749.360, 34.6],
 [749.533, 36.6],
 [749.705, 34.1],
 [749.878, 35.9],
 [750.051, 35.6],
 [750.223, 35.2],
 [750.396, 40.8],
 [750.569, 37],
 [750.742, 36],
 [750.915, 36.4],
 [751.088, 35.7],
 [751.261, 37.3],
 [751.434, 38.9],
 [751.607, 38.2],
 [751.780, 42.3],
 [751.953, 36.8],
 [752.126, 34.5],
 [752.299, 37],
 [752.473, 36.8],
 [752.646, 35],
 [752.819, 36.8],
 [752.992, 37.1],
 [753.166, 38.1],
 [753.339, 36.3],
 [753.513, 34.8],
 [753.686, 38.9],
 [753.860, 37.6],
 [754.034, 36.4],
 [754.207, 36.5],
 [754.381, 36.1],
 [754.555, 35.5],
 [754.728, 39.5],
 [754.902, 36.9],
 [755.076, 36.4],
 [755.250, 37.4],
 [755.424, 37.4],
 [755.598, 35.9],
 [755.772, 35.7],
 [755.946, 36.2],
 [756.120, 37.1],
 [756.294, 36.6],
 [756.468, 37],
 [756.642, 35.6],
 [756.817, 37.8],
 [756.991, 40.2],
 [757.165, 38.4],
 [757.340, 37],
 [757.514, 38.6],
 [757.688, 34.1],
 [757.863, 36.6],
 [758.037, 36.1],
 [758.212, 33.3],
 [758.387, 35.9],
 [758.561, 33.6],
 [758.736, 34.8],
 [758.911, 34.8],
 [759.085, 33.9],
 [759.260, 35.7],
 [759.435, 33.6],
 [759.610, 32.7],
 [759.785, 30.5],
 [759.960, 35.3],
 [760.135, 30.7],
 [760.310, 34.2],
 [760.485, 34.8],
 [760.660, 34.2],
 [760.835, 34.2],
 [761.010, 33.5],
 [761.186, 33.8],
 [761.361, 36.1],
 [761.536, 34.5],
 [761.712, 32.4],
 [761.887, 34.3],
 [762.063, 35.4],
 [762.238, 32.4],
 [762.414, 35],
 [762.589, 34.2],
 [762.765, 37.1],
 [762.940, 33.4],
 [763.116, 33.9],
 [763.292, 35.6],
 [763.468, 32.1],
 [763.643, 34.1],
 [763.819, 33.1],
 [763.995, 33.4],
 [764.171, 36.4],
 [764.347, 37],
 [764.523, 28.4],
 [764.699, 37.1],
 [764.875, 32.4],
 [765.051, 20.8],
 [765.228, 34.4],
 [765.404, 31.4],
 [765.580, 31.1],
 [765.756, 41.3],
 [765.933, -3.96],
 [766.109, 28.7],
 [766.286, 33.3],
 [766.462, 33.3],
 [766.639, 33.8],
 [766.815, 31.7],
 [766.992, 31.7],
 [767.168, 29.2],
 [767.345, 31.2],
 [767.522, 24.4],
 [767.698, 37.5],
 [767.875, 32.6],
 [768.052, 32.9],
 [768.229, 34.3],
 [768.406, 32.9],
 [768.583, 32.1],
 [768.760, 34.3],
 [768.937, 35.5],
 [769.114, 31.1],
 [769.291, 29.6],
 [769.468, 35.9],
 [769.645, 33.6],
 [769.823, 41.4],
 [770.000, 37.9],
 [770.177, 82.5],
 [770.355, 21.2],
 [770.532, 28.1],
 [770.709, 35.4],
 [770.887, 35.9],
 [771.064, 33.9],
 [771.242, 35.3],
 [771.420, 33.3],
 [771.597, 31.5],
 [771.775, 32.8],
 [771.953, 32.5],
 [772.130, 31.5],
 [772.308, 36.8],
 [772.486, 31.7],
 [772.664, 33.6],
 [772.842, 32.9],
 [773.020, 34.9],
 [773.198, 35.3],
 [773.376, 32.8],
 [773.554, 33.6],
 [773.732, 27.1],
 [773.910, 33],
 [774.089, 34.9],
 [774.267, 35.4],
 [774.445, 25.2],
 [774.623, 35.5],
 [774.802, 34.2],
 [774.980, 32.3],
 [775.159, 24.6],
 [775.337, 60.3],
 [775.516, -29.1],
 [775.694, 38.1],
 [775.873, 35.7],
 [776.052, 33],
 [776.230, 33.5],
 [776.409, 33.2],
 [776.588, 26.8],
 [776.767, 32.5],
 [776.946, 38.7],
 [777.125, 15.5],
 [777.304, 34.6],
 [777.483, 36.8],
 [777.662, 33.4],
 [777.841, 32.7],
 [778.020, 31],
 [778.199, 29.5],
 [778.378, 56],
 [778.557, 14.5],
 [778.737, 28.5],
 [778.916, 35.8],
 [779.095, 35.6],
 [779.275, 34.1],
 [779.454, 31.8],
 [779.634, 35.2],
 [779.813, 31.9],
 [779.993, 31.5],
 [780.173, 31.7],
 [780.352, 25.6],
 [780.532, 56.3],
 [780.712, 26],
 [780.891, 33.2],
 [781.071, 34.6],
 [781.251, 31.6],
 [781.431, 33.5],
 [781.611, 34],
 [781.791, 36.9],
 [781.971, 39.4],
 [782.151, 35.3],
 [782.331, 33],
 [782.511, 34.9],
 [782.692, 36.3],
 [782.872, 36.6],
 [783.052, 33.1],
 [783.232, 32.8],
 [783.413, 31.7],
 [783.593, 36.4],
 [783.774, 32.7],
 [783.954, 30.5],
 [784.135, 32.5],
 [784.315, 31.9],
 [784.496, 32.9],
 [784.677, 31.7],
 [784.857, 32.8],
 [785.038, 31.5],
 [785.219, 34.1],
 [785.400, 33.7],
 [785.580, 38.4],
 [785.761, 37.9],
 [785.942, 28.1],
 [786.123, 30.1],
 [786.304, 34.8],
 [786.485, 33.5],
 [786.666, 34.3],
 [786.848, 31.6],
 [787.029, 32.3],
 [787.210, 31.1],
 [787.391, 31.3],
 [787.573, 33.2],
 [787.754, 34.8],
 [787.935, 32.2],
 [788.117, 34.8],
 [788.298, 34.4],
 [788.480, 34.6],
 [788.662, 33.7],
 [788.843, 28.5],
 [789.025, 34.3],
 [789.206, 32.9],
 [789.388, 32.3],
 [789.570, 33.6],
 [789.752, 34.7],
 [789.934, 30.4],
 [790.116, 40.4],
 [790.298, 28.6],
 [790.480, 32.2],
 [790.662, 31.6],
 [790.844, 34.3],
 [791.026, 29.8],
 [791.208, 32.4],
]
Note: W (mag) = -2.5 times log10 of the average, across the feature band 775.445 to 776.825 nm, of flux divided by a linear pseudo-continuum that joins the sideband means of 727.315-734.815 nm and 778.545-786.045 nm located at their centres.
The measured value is 0.28 mag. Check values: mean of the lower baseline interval 33.8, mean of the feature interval 26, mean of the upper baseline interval 33.5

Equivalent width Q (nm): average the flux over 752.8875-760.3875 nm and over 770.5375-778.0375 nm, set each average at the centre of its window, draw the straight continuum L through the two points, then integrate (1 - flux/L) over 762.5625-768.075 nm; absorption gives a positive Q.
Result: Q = 0.38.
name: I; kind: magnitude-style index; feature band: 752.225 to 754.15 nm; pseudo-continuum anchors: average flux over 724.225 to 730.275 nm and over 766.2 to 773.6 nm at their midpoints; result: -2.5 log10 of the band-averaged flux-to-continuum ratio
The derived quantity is -0.089 mag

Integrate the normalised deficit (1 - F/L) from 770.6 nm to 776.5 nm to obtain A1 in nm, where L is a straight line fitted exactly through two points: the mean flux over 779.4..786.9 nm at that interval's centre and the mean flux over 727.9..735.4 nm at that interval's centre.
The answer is 0.29 nm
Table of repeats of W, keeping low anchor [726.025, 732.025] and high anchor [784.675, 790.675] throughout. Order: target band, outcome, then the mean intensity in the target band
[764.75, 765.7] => 0.09 mag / 30.7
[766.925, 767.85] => 0.08 mag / 30.9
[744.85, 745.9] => -0.11 mag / 37.2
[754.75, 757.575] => -0.11 mag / 37.2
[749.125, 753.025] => -0.10 mag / 36.7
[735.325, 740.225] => -0.03 mag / 34.6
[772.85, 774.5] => 0.02 mag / 32.6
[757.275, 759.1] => -0.06 mag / 35.4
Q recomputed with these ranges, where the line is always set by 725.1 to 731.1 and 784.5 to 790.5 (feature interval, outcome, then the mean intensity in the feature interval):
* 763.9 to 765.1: 0.027 nm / 32.6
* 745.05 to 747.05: -0.189 nm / 36.7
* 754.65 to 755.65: -0.115 nm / 37.3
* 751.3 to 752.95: -0.193 nm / 37.4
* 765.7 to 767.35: 0.230 nm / 28.7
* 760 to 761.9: -0.030 nm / 33.9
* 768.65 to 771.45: -0.278 nm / 36.6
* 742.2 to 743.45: -0.055 nm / 35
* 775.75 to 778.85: 0.095 nm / 32.2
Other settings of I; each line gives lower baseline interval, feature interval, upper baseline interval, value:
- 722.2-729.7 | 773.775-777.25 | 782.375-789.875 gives 0.105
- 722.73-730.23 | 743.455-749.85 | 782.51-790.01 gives -0.092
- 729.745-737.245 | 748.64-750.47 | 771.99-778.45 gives -0.096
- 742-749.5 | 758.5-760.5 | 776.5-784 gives 0.044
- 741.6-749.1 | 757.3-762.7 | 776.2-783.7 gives 0.019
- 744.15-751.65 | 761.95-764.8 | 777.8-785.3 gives 0.029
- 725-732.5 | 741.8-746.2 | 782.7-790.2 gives -0.075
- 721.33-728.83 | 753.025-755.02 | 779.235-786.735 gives -0.107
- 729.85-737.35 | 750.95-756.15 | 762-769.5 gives -0.126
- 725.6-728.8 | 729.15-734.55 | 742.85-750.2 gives -0.008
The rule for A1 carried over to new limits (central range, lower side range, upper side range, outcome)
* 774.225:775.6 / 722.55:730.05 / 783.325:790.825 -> 0.24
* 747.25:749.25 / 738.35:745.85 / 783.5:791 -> -0.09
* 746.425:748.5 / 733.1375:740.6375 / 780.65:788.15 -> -0.09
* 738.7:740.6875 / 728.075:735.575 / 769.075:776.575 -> -0.11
